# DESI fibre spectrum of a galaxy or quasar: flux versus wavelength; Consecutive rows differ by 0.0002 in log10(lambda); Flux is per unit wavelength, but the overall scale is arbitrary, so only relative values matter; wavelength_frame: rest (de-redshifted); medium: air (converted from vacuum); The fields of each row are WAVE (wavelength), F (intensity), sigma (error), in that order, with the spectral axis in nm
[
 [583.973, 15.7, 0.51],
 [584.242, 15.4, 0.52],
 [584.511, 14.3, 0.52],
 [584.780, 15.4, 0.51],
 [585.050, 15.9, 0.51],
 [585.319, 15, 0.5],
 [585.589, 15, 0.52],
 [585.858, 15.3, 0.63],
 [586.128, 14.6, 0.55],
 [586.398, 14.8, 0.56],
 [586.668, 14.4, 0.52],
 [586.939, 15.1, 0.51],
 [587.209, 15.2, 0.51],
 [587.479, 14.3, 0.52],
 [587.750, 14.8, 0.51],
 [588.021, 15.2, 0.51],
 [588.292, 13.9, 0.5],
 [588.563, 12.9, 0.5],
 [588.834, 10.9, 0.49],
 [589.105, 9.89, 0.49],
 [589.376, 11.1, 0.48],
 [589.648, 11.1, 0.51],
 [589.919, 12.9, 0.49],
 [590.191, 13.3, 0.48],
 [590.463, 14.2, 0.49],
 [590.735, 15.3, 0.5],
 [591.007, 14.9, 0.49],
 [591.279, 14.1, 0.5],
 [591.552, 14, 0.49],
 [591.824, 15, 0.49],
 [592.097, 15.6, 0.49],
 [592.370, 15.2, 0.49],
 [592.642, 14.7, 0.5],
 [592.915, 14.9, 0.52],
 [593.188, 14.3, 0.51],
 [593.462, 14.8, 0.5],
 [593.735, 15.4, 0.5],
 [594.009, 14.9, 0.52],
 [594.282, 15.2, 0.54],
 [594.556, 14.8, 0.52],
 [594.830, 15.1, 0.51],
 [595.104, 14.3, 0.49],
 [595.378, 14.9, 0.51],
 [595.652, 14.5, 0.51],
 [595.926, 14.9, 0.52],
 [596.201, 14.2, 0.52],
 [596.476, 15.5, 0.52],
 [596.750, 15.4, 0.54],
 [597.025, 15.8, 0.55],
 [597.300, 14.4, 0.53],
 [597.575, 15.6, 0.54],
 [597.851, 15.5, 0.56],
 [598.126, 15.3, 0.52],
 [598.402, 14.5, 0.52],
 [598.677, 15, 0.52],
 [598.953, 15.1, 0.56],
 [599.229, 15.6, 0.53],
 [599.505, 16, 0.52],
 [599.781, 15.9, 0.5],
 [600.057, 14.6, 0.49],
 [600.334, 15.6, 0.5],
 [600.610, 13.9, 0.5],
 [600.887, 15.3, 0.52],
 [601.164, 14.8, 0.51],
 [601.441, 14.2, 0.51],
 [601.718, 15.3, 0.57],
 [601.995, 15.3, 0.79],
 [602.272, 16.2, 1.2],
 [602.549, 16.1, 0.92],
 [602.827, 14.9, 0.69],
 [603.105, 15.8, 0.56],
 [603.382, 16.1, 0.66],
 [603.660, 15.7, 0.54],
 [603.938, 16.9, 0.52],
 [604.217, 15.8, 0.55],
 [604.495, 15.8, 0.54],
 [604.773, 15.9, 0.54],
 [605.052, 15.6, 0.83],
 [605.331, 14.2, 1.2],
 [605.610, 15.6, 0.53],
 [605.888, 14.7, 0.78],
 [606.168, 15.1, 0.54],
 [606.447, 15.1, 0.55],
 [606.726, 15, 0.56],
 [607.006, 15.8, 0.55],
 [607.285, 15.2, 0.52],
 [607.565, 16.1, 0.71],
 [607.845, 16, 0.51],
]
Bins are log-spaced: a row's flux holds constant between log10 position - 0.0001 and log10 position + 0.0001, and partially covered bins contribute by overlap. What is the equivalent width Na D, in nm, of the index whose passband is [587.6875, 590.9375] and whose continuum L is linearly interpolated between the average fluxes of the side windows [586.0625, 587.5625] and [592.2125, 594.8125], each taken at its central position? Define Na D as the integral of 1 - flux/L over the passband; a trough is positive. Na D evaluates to 0.41 nm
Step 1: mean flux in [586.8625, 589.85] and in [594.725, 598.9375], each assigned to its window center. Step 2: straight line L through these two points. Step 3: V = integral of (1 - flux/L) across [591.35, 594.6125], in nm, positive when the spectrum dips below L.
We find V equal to -0.18 nm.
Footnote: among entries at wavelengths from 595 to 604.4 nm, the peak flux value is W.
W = 16.9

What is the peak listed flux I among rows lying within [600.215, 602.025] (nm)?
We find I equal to 15.6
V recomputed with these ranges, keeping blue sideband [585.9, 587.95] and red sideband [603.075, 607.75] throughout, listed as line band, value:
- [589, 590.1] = 0.26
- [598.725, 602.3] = 0.04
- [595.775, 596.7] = 0.02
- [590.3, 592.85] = 0.04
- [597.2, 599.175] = 0.02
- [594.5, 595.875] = 0.04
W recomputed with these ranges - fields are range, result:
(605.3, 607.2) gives 15.8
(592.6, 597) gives 15.5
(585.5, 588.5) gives 15.3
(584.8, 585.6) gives 15.9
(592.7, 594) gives 15.4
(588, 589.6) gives 15.2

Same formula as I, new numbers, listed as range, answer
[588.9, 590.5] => 14.2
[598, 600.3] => 16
